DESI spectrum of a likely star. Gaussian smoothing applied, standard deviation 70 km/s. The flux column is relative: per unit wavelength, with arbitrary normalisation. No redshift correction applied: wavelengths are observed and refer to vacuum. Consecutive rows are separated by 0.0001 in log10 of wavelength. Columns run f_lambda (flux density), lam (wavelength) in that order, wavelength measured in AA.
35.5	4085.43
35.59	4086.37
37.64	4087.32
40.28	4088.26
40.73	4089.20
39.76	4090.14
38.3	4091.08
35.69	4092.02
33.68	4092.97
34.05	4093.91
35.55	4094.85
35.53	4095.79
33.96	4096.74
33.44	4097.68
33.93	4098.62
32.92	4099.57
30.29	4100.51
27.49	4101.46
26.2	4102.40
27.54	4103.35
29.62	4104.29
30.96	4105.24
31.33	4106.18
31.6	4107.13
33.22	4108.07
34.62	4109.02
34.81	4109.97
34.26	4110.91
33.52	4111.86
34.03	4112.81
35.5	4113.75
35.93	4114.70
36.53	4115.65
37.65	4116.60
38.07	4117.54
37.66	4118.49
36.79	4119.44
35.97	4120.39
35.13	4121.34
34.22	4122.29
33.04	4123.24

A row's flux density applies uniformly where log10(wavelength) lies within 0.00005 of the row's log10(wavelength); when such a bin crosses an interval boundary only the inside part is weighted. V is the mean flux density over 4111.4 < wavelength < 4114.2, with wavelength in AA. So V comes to 34.4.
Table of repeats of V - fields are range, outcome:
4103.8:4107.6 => 30.9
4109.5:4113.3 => 34.2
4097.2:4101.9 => 31.6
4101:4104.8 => 27.7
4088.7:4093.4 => 37.7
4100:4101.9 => 29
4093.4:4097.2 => 34.8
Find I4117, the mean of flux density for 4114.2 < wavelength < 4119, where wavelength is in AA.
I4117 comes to 37.1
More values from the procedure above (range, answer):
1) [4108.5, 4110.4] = 34.5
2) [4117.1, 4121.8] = 36.7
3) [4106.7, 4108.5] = 32.5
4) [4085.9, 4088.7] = 37.7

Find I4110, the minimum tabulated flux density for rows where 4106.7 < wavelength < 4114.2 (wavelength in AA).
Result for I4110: 31.6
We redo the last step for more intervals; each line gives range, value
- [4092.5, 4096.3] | 33.68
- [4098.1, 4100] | 32.92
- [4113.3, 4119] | 35.5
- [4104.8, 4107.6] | 30.96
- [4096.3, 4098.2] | 33.44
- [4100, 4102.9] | 26.2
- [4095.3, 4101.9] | 27.49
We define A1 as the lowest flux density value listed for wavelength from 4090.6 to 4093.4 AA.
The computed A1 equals 33.68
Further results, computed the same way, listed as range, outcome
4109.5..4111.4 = 34.26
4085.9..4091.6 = 35.59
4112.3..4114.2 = 34.03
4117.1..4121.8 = 35.13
